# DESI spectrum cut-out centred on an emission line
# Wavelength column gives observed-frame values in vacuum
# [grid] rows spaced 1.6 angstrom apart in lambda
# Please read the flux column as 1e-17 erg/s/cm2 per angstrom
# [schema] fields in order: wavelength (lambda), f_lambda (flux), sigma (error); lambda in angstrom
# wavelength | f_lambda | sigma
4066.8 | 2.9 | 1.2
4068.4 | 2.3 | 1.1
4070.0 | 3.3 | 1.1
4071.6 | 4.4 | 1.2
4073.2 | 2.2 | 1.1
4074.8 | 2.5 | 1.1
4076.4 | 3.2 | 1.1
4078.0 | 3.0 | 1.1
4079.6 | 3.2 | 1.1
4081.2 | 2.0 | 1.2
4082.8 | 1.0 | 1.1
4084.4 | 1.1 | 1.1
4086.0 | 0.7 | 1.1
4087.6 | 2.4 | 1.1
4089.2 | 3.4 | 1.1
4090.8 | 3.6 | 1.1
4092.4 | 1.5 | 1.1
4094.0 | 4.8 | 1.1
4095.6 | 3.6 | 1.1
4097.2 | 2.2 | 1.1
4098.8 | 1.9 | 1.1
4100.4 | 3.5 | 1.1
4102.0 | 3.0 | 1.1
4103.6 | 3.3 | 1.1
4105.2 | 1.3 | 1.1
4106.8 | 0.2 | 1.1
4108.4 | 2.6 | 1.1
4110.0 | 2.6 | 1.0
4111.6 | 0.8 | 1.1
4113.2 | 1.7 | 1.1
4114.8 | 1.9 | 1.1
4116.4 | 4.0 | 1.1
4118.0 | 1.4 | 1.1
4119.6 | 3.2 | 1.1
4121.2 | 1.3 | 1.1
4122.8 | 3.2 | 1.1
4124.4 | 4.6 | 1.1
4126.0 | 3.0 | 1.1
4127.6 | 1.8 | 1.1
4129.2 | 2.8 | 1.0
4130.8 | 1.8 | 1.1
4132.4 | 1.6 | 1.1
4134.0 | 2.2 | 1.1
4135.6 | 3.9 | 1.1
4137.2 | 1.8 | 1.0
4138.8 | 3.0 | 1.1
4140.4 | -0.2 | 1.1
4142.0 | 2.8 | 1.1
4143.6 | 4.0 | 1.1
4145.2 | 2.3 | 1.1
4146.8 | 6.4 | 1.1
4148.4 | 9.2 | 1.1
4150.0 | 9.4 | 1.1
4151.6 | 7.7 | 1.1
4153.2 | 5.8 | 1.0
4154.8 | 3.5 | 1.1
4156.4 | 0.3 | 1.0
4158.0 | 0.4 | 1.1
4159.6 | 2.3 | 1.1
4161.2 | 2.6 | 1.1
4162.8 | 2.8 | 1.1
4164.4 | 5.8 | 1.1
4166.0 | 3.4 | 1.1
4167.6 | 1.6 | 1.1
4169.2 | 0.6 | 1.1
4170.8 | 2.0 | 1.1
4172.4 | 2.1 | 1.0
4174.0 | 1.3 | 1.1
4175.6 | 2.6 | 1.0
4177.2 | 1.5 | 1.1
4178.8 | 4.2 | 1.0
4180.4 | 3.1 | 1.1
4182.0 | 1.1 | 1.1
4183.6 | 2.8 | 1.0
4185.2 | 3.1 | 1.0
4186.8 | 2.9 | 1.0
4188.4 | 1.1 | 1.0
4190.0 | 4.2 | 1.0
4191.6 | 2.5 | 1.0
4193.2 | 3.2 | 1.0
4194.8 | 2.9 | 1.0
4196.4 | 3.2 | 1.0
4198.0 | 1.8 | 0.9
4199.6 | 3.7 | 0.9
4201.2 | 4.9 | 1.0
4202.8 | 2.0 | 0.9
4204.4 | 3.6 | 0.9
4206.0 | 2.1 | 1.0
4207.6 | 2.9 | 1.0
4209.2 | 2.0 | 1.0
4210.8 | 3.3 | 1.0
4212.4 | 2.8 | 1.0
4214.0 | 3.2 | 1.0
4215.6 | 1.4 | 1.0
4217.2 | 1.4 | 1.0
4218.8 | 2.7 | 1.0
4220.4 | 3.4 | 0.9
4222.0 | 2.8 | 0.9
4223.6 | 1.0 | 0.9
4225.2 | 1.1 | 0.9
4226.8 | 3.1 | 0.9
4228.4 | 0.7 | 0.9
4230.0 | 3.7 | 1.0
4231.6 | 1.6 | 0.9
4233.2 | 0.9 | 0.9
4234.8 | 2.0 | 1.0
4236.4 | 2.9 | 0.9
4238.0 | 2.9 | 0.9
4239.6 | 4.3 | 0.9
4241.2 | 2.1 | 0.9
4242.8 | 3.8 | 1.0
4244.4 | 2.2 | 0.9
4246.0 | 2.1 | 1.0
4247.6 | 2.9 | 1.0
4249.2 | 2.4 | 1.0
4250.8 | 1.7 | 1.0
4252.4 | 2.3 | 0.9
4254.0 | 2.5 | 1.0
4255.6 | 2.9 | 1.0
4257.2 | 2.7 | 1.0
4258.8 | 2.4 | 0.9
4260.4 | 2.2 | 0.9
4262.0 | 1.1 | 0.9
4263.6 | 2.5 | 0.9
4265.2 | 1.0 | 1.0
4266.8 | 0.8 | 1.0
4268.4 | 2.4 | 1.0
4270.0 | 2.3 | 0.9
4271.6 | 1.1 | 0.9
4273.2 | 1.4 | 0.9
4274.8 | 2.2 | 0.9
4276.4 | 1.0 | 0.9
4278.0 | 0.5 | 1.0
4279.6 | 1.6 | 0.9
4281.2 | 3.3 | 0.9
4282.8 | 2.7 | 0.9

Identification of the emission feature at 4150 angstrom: [O II]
